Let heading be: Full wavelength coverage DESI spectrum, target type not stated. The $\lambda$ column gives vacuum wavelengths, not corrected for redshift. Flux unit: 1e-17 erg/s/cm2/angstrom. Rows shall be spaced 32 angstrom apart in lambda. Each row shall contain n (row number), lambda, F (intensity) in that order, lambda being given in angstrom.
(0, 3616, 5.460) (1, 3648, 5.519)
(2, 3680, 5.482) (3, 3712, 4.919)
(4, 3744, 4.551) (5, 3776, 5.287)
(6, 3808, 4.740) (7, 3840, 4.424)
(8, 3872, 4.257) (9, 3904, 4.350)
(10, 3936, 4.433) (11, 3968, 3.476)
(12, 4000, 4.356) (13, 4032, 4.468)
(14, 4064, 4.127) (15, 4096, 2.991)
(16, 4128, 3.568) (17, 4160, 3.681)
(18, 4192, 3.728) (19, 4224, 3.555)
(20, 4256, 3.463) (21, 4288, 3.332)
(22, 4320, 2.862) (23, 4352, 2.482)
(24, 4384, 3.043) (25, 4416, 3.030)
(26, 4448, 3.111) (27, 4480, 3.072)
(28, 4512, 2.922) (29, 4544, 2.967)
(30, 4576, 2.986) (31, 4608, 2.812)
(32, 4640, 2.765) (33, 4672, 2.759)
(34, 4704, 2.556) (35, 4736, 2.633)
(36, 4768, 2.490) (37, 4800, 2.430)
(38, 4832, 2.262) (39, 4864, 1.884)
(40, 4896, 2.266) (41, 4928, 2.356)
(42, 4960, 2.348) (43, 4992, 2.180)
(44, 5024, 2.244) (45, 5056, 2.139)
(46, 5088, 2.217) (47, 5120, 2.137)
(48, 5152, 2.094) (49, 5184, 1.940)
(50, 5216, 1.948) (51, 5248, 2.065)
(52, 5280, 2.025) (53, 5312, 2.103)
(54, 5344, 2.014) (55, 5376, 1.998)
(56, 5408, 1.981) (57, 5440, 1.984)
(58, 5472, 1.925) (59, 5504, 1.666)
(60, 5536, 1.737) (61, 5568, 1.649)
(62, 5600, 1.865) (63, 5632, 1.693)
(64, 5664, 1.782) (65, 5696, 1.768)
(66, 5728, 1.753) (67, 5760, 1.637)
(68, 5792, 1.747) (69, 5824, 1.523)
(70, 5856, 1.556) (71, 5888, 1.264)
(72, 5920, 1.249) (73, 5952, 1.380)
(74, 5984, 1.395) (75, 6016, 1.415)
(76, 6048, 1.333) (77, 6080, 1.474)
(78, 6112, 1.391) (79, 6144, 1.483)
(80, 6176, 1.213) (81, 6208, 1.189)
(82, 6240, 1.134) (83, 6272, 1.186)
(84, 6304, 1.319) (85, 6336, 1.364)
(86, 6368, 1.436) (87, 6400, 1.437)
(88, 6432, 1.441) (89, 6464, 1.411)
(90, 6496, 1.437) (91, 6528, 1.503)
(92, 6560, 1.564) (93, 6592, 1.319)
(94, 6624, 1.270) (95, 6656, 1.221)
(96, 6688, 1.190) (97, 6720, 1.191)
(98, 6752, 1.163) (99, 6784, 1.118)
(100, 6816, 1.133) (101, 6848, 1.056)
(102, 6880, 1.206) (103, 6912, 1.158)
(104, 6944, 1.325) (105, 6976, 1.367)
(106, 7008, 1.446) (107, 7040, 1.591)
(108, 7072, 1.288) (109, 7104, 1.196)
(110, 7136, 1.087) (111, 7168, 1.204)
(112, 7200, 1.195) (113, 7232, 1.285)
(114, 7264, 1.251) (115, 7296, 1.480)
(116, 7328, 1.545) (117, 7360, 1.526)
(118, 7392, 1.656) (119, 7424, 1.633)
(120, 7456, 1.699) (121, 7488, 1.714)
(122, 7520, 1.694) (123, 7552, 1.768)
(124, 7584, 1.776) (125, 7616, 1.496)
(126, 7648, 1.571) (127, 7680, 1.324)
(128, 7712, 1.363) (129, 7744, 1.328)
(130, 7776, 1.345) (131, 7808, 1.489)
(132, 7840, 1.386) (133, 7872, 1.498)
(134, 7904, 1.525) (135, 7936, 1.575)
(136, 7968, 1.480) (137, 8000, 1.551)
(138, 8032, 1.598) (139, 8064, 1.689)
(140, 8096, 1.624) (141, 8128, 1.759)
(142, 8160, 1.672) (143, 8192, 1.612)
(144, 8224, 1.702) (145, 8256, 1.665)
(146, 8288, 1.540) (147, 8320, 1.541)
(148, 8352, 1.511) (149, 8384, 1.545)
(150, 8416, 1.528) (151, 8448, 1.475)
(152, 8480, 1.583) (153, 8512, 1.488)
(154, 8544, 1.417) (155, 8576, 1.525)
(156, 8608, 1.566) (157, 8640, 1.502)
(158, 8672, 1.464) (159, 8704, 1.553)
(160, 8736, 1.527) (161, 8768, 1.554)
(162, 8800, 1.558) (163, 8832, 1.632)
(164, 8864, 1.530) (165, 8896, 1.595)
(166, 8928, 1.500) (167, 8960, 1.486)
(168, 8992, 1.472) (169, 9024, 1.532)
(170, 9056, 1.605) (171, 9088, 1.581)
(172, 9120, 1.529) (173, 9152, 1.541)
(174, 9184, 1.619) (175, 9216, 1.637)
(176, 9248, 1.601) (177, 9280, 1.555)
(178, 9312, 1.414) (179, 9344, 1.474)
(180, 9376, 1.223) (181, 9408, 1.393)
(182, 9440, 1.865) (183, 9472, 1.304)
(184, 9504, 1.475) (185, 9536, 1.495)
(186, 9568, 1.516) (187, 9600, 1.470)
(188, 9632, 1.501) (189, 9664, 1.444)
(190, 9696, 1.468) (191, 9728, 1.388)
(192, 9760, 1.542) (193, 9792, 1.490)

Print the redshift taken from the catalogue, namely 0.64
